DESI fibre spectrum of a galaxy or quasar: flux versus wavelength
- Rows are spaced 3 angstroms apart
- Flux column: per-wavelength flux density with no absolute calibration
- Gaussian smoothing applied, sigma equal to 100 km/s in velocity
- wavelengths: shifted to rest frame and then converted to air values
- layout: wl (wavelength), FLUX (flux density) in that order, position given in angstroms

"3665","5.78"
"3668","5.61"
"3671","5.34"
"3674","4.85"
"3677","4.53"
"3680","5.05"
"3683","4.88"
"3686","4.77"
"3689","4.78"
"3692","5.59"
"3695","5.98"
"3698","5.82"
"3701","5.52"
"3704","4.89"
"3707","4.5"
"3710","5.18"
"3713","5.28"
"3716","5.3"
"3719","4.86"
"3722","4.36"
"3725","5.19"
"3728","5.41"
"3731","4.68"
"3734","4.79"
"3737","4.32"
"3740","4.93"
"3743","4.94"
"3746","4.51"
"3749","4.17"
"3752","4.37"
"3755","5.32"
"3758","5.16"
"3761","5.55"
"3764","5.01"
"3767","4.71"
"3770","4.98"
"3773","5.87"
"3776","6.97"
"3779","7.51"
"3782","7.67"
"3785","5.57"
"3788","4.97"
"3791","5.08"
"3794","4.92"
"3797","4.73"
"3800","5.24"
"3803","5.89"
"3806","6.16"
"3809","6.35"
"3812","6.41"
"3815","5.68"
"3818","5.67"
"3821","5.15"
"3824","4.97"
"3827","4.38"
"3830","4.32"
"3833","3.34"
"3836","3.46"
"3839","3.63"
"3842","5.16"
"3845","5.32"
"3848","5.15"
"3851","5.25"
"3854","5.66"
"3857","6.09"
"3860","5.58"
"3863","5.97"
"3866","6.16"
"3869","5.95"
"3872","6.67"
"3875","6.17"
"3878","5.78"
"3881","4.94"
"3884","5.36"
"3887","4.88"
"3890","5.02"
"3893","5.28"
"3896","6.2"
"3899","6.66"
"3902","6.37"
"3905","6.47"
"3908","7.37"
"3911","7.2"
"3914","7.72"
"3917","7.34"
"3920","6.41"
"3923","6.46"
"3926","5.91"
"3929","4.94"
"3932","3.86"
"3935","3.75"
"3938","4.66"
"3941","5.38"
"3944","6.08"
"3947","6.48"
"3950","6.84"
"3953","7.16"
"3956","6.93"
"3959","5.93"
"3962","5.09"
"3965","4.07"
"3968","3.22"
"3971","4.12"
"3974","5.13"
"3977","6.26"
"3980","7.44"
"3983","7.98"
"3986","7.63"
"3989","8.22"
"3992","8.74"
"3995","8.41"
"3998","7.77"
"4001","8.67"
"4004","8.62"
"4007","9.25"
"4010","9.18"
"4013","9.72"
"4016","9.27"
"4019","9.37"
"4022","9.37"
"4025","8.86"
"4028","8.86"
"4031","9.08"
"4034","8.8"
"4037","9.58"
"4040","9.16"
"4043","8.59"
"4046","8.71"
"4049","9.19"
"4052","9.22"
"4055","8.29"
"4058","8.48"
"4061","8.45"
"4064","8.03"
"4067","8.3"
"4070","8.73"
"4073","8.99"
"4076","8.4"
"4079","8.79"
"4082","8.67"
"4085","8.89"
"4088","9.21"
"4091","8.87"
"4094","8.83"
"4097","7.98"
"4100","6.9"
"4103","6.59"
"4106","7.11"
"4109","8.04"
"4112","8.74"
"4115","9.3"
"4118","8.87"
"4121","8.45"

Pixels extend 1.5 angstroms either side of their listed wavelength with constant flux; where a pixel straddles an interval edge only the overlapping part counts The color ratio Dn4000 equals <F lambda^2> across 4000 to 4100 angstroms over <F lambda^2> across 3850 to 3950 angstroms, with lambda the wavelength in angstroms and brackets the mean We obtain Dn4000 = 1.6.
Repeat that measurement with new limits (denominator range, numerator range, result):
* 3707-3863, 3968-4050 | 1.79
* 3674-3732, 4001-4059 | 2.10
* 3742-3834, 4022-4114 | 1.84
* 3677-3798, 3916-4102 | 1.69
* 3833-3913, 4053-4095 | 1.69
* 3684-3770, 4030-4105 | 2.04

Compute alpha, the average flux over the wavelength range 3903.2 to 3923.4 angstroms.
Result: 7.02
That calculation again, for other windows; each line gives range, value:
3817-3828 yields 5.04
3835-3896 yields 5.41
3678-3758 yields 4.98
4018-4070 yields 8.84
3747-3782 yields 5.5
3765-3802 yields 5.68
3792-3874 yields 5.31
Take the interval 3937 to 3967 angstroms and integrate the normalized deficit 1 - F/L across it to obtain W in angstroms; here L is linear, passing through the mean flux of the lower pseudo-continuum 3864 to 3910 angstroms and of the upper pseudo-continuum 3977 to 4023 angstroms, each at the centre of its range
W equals 6.5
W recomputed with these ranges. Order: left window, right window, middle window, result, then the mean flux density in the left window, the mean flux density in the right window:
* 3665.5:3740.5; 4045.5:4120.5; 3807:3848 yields 8.2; 5.07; 8.46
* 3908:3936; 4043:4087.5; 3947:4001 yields 3.5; 6.07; 8.66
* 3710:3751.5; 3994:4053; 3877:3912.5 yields 6.0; 4.83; 8.99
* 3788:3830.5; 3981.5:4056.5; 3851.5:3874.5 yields 1.0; 5.36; 8.82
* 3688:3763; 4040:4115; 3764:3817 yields -1.3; 5.02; 8.45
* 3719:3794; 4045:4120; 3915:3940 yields 5.2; 5.24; 8.46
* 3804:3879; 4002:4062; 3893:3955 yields 6.9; 5.38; 9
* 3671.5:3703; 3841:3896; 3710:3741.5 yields 2.0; 5.18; 5.6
